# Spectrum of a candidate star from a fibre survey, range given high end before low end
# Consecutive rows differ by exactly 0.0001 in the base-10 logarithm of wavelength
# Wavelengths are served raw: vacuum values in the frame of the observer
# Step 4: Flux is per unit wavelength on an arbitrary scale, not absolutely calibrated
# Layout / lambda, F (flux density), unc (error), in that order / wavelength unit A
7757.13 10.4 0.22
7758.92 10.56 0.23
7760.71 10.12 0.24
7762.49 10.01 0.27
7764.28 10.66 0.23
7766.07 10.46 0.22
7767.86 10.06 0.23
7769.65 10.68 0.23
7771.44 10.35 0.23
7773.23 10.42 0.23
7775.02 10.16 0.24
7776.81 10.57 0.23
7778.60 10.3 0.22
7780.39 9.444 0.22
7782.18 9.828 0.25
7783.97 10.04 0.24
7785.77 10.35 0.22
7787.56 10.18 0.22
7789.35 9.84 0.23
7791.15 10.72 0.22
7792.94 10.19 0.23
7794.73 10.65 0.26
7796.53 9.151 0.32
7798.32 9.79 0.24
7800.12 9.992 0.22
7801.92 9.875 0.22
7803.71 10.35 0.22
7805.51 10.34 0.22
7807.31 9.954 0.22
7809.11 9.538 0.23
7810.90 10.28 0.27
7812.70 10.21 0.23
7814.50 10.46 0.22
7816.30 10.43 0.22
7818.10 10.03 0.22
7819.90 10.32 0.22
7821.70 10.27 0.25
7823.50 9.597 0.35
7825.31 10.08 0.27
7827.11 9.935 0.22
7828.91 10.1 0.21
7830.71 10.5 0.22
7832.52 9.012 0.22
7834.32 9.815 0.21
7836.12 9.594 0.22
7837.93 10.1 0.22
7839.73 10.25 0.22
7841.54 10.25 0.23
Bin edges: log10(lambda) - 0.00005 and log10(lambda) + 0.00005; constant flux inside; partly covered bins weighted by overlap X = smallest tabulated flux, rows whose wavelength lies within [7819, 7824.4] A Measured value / 9.597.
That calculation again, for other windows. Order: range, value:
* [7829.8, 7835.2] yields 9.012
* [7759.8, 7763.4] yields 10.01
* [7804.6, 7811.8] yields 9.538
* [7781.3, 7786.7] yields 9.828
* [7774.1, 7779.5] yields 10.16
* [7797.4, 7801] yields 9.79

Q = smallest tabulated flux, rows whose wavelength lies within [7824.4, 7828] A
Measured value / 9.935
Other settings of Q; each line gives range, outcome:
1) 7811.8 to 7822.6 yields 10.03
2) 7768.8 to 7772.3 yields 10.35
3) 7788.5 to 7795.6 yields 9.84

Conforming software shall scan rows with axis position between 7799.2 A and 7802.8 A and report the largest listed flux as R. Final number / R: 9.992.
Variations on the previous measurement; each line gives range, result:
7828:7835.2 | 10.5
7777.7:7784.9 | 10.3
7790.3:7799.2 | 10.72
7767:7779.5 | 10.68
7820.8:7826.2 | 10.27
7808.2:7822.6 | 10.46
